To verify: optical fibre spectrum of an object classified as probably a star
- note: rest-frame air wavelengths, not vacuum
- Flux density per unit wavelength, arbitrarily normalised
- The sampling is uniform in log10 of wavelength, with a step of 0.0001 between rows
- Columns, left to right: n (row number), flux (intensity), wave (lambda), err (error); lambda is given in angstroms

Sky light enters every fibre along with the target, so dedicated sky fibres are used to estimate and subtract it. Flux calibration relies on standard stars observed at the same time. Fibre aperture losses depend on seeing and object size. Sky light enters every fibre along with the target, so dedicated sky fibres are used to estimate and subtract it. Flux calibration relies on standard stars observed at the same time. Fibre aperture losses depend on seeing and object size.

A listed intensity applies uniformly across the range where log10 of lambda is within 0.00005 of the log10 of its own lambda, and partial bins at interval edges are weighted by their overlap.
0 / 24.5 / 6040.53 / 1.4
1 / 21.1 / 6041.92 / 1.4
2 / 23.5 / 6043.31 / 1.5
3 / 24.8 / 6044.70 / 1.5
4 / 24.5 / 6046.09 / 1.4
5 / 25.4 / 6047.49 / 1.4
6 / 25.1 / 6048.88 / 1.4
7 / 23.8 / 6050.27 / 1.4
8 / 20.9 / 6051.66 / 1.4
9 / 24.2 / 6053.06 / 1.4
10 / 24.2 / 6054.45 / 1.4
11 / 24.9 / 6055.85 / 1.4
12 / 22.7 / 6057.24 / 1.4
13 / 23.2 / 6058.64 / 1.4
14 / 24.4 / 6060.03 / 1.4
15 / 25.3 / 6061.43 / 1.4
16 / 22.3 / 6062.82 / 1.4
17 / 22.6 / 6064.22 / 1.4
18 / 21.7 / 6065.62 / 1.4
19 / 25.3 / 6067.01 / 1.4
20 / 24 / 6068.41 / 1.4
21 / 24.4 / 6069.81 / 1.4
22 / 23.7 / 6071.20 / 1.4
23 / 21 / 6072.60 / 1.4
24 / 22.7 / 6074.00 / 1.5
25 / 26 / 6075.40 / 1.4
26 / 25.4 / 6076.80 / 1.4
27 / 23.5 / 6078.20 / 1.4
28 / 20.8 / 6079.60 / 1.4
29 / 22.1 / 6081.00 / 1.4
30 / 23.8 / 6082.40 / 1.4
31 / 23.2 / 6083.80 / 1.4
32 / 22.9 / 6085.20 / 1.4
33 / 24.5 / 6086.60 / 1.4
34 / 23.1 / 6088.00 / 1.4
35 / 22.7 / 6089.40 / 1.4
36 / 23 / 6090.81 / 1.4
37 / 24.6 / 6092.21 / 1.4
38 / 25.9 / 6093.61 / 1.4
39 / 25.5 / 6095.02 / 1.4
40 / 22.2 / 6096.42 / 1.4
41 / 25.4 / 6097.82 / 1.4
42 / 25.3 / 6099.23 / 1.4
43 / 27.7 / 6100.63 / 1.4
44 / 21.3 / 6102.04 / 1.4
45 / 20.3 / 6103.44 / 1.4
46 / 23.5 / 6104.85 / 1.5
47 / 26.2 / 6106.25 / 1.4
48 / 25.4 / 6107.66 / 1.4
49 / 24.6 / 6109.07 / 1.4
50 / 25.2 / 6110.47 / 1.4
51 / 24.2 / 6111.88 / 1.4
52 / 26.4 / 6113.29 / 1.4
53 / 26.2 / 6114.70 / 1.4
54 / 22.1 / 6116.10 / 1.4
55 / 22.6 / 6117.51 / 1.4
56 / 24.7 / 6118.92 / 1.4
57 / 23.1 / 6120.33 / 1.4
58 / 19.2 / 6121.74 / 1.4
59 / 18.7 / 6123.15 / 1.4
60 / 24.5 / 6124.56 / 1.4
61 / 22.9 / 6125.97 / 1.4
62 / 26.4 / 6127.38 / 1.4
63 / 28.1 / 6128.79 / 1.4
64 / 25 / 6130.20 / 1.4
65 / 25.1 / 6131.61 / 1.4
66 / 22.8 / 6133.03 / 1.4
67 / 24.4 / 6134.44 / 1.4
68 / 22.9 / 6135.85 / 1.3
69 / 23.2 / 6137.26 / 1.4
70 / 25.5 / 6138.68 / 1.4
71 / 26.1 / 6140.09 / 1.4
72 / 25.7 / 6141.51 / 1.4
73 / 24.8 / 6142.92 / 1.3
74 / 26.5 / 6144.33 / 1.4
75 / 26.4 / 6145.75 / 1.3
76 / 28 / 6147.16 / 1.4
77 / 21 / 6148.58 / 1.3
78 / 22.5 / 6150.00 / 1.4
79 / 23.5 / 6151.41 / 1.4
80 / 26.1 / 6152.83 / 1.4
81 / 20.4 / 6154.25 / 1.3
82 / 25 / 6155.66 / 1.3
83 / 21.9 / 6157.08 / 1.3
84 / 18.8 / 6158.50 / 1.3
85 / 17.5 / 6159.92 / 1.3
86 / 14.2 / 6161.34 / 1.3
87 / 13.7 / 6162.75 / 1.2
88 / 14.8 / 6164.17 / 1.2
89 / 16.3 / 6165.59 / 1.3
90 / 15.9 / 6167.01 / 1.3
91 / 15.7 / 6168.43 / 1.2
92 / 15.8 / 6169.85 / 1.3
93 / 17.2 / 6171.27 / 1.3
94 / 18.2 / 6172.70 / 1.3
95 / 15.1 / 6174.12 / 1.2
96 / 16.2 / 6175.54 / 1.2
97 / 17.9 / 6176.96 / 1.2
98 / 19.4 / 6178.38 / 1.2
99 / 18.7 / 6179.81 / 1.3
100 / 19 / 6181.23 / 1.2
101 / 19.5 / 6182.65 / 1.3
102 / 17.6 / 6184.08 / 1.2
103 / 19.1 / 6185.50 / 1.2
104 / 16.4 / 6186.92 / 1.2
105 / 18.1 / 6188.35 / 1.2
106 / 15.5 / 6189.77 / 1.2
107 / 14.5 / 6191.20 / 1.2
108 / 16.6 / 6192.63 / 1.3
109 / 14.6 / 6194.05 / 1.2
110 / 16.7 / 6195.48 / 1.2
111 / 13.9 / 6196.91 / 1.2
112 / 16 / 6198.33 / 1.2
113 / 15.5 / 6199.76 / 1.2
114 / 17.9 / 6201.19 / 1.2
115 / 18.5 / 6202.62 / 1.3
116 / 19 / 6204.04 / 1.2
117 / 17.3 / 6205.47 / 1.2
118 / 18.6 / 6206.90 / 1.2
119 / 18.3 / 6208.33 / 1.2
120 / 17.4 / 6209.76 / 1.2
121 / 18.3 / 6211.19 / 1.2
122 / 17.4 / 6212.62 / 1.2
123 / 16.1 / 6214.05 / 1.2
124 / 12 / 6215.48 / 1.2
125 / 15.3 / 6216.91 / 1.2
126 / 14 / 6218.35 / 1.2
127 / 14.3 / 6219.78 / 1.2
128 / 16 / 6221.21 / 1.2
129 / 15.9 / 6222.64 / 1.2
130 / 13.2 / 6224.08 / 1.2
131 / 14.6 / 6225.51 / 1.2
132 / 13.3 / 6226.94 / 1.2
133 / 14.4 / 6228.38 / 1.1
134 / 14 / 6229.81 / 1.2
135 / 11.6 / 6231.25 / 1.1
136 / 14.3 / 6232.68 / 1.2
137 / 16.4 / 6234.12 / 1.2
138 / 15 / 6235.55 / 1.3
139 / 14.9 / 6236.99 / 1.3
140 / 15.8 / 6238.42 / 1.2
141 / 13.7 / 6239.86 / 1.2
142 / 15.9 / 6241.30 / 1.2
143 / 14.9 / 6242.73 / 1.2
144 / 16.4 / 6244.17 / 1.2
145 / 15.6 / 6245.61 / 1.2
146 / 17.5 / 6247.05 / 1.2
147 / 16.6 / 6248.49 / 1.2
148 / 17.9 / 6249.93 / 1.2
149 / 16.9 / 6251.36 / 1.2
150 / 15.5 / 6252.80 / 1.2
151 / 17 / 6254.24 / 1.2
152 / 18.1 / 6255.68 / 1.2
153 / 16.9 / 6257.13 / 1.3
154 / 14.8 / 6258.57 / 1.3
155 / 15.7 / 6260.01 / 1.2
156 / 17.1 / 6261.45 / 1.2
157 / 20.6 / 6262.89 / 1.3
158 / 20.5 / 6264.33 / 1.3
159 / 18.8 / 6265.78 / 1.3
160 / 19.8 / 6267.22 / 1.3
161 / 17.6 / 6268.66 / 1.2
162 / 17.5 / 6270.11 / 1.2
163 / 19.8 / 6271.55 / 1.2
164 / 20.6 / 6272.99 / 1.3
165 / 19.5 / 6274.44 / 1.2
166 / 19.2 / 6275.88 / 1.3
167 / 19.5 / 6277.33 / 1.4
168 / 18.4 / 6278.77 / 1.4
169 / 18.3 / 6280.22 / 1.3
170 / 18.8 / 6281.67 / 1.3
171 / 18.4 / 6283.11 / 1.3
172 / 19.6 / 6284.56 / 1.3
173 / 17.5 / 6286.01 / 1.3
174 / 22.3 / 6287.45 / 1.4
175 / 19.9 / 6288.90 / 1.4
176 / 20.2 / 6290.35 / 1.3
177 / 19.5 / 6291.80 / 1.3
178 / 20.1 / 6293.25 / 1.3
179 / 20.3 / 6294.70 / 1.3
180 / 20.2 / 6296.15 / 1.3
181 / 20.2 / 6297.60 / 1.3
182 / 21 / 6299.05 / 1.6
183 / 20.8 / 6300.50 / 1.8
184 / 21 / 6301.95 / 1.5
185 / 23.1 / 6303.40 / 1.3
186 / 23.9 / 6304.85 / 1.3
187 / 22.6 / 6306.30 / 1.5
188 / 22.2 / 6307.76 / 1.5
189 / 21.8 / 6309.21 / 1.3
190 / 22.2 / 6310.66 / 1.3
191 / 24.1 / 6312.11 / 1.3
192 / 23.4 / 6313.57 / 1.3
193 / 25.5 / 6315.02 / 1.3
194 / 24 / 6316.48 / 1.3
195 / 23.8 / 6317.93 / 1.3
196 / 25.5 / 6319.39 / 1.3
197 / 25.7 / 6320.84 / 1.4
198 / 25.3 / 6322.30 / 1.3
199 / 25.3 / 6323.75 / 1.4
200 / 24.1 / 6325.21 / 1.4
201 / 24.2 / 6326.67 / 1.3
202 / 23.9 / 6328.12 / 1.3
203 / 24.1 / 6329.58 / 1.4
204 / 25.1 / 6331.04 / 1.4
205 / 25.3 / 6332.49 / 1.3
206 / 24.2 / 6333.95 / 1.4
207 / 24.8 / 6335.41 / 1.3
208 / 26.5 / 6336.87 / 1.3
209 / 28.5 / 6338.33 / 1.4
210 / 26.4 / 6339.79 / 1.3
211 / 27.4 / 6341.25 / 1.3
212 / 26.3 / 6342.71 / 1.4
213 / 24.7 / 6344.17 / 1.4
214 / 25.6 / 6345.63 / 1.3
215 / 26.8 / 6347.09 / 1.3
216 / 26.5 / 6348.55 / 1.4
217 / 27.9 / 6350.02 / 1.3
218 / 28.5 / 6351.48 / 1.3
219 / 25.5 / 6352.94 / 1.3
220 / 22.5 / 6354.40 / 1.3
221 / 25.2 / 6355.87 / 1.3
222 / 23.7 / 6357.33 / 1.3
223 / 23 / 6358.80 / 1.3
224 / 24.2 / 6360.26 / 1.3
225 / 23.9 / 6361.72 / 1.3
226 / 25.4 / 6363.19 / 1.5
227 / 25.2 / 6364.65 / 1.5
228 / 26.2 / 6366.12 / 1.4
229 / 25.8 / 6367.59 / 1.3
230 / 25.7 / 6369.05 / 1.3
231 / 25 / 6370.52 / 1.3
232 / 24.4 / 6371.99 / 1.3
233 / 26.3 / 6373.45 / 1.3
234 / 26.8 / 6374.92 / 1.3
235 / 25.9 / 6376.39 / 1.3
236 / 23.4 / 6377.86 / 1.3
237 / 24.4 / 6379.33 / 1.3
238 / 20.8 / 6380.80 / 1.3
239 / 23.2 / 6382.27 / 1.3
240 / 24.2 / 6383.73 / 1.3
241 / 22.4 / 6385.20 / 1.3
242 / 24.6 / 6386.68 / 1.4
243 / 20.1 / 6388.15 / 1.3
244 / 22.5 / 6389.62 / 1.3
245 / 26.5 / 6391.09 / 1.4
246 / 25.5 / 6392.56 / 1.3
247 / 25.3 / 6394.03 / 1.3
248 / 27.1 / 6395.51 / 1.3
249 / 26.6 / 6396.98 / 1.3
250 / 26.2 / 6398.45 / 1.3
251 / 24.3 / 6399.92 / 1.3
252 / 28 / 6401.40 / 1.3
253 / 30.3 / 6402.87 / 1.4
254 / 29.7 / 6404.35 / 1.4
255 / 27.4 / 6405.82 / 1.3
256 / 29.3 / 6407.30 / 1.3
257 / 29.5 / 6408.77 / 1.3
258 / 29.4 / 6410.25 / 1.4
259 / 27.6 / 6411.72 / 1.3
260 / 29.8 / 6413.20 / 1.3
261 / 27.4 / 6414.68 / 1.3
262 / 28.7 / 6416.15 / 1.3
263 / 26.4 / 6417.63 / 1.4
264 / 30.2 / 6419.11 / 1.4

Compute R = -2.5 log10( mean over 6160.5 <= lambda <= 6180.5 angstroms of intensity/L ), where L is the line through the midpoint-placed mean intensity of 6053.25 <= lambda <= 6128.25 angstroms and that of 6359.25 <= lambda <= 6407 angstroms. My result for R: 0.422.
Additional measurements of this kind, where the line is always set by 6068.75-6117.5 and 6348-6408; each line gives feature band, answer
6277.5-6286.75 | 0.317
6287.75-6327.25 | 0.111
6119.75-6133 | 0.022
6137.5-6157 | -0.017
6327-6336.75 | 0.019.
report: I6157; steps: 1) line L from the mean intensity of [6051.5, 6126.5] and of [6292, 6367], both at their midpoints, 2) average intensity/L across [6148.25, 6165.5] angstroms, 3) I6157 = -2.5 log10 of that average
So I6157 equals 0.20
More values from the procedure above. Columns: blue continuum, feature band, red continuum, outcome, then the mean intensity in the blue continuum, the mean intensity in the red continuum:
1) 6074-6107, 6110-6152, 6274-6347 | -0.03 mag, 23.8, 22.7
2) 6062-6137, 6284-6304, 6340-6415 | 0.23 mag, 23.8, 25.8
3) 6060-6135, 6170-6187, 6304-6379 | 0.33 mag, 23.8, 25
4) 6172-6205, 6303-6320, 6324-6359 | 0.02 mag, 17.1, 25.5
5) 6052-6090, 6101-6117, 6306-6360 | -0.02 mag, 23.5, 24.9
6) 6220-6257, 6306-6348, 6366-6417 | -0.15 mag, 15.4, 26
